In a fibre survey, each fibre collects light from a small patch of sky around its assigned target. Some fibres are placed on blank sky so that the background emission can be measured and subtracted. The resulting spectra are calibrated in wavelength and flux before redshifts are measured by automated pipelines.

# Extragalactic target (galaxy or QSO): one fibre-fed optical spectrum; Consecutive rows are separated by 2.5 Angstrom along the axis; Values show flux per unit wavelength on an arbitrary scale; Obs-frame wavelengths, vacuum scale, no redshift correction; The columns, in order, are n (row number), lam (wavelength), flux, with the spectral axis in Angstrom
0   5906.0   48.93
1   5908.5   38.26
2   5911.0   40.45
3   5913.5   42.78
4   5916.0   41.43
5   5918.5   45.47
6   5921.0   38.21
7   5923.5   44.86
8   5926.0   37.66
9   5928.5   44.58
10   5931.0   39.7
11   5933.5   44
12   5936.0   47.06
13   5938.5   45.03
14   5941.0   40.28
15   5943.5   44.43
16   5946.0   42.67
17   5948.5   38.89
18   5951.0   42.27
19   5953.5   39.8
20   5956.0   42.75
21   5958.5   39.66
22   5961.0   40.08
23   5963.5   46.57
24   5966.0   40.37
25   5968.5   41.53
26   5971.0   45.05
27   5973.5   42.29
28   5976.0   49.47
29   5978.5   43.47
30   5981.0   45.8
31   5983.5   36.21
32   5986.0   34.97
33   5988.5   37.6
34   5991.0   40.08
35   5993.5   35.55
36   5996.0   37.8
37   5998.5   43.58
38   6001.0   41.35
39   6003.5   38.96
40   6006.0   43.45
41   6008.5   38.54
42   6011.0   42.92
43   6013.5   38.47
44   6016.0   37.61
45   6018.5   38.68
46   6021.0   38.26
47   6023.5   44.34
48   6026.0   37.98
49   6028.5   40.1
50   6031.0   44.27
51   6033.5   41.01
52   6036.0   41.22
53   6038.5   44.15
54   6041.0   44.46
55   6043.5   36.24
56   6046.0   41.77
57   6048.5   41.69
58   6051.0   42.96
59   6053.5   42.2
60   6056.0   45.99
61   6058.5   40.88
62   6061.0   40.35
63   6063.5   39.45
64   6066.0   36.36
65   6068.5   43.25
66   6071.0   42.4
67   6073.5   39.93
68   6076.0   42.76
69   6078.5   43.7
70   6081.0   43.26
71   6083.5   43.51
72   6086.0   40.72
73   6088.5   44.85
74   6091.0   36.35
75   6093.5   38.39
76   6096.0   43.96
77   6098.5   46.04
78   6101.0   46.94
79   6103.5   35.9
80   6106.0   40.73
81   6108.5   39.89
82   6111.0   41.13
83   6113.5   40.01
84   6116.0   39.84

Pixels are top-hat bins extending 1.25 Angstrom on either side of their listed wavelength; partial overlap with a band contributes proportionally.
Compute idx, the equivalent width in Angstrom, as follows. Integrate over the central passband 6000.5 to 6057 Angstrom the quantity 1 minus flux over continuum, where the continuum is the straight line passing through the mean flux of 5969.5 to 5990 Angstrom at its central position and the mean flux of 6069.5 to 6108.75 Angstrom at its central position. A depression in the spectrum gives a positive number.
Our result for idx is 1.0 Angstrom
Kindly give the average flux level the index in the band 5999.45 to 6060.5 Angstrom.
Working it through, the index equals 41.1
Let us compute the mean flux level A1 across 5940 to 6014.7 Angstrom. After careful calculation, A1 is 41.2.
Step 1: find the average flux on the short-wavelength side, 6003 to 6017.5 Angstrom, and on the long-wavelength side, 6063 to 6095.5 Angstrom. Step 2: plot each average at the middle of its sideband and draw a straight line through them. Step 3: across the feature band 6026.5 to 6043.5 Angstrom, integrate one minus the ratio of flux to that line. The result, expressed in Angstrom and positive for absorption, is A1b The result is -0.6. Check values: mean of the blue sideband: 40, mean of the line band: 41.9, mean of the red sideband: 41.3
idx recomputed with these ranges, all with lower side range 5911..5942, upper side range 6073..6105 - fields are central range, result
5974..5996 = 1.1 Angstrom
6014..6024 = 0.7 Angstrom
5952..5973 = 0.2 Angstrom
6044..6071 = 0.5 Angstrom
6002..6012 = 0.3 Angstrom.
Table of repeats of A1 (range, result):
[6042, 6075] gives 41.1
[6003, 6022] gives 39.7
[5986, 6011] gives 39.6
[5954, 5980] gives 43.1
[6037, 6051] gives 41.8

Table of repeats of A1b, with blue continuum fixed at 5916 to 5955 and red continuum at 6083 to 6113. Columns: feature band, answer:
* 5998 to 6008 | 0.1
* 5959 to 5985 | -0.5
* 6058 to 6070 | 0.5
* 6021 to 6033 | 0.2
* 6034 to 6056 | -0.2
